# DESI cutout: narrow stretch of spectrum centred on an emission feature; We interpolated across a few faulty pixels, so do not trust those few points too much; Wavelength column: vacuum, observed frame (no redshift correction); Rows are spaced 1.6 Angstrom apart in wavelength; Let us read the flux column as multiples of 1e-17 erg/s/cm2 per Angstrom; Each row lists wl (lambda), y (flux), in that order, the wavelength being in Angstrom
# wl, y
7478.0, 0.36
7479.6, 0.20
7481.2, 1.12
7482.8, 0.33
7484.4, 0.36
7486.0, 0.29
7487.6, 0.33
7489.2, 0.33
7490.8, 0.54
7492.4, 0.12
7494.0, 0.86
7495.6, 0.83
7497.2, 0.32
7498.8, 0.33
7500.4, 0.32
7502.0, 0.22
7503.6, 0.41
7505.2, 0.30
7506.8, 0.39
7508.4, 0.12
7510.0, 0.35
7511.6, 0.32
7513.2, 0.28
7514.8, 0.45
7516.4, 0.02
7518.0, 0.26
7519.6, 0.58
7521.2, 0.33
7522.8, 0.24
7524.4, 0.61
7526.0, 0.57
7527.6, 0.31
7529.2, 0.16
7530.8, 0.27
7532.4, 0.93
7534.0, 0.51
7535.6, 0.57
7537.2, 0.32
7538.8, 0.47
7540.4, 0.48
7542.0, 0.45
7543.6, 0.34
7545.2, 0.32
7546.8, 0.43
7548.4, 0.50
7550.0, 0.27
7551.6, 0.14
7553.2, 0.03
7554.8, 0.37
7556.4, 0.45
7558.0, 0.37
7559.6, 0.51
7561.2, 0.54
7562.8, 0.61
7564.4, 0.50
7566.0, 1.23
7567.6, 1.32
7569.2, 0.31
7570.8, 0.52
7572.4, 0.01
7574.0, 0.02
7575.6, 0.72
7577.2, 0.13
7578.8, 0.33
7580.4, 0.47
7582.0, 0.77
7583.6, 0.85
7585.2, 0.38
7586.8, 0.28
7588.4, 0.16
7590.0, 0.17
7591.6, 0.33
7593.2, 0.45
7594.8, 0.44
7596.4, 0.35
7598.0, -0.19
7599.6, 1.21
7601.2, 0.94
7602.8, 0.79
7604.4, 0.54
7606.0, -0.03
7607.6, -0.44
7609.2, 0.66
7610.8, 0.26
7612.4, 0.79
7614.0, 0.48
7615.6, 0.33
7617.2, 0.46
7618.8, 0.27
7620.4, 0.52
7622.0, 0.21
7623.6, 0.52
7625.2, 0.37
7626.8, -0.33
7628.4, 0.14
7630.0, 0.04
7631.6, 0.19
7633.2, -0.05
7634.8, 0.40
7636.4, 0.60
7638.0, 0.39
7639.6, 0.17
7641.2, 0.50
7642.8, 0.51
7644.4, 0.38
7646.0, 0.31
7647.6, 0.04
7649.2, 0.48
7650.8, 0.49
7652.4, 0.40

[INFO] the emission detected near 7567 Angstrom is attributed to [S II] 6716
